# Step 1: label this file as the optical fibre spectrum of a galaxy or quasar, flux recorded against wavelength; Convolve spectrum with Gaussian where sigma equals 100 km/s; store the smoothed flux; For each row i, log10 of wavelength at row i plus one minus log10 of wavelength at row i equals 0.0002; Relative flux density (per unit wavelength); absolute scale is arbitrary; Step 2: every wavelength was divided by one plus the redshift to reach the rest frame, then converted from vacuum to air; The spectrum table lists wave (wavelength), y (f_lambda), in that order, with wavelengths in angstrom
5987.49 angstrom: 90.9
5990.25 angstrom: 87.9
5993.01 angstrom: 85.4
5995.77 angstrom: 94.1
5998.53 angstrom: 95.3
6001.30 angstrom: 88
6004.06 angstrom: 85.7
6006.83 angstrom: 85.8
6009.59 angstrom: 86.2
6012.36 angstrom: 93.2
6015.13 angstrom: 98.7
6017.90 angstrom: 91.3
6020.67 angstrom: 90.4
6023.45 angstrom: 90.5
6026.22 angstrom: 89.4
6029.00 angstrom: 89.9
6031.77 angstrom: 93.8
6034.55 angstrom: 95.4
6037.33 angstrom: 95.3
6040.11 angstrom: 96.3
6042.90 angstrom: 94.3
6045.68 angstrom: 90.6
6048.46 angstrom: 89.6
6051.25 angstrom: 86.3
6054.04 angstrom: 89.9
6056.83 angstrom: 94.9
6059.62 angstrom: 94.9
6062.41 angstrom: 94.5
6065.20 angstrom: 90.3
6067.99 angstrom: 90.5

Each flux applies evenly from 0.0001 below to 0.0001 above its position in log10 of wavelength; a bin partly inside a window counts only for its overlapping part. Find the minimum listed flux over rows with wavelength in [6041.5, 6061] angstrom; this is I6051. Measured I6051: 86.3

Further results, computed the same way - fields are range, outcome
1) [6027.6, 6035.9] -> 89.9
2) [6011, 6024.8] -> 90.4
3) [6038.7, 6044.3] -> 94.3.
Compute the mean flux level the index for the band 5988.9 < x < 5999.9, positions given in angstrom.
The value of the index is 90.7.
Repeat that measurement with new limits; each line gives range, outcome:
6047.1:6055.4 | 88.5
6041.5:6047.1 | 92.4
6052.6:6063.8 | 93.5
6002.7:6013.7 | 87.7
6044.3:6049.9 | 90.1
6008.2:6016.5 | 92.7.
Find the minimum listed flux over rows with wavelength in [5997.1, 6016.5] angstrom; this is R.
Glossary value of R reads 85.7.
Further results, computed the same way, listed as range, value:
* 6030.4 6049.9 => 89.6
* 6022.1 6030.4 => 89.4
